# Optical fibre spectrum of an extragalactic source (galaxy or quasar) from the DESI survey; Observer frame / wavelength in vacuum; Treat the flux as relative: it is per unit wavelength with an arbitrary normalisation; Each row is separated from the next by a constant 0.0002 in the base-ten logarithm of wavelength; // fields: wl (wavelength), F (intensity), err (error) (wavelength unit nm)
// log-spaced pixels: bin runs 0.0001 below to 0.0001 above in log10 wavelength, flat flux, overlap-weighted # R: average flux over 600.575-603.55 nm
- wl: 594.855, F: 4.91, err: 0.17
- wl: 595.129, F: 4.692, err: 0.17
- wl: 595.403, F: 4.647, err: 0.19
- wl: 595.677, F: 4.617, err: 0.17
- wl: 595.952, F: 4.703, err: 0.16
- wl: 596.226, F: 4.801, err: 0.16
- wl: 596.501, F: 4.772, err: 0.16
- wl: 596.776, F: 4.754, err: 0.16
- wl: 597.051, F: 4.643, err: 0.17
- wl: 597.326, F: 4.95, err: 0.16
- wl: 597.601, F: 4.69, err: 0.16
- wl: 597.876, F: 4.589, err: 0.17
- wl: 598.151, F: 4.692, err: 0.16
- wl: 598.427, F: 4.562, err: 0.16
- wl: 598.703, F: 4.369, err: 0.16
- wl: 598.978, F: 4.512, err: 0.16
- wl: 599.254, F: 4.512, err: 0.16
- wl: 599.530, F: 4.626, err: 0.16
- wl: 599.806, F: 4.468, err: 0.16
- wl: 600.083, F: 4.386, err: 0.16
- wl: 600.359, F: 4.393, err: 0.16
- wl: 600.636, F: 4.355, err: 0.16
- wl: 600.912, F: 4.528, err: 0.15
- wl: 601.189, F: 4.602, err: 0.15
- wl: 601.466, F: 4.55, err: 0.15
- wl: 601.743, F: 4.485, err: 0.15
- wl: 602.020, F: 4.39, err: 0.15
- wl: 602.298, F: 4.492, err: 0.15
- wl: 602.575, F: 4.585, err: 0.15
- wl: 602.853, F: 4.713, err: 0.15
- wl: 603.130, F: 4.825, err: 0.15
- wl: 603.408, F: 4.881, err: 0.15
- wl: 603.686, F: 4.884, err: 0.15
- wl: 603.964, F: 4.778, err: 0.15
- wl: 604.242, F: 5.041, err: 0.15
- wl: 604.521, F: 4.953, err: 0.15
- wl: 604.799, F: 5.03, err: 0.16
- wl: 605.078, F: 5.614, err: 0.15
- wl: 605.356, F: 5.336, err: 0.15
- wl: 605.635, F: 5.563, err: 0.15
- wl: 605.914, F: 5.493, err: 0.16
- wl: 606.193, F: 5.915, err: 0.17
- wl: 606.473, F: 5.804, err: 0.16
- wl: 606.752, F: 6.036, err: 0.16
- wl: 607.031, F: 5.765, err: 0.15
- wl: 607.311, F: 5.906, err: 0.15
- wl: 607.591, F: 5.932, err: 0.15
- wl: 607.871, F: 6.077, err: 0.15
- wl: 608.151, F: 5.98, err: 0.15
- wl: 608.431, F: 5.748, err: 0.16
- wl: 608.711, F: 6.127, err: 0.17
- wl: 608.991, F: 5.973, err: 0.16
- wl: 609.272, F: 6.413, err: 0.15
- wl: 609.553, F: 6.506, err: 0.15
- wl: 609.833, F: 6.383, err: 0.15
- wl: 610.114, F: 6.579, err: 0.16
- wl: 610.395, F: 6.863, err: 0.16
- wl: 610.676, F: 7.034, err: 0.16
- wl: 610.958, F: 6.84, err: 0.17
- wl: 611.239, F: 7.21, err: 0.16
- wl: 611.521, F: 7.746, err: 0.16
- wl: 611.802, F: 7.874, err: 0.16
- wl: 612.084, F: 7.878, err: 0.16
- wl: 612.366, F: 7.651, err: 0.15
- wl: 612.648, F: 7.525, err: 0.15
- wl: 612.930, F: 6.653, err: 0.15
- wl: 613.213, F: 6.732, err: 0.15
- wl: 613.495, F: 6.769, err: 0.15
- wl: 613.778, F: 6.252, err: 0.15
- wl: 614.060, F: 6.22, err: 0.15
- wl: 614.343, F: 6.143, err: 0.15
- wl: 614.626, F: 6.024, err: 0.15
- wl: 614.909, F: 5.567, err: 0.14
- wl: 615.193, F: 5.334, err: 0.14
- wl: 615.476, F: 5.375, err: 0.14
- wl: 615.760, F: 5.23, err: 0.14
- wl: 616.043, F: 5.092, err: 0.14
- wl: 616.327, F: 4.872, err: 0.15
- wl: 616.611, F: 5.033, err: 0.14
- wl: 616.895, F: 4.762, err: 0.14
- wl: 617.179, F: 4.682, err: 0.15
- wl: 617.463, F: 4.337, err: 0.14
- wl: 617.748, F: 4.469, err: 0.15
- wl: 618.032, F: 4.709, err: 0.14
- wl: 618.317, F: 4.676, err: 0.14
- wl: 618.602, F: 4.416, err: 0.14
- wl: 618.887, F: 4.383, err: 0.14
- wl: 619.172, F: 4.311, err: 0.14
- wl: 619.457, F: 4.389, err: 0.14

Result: 4.59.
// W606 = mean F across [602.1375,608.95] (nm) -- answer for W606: 5.4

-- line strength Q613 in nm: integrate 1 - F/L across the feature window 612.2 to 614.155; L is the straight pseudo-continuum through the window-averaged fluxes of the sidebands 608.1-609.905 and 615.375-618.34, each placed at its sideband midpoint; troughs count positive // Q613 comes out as -0.50 nm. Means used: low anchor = 6.16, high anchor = 4.84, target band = 6.86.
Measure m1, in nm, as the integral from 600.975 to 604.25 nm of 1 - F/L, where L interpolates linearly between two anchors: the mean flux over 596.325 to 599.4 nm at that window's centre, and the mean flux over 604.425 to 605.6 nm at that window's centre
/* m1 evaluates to 0.26 nm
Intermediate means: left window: 4.64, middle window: 4.67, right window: 5.28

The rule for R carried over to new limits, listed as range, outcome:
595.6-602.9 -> 4.58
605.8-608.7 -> 5.88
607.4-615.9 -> 6.48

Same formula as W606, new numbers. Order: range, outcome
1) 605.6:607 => 5.78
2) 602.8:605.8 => 5.07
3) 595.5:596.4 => 4.71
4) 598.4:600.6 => 4.47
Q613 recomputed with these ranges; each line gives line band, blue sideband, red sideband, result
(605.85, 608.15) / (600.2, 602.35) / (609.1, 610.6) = -0.009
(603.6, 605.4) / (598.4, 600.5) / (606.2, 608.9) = 0.100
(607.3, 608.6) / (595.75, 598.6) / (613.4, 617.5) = -0.198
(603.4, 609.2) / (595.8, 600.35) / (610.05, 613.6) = 0.544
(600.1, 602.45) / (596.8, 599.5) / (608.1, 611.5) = 0.302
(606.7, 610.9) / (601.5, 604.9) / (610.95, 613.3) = 0.108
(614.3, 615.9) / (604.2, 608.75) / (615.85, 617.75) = -0.210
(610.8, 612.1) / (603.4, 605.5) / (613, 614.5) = -0.292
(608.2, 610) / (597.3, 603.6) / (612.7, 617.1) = -0.309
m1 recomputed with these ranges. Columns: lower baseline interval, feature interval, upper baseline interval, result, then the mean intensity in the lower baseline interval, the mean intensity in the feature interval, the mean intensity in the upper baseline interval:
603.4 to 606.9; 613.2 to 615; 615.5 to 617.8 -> -0.459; 5.35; 6.23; 4.85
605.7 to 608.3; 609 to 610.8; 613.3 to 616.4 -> -0.233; 5.87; 6.58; 5.75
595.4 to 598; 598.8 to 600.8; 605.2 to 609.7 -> 0.237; 4.72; 4.47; 5.91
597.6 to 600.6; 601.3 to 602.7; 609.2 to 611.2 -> 0.160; 4.51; 4.5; 6.7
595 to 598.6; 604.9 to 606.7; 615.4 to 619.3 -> -0.350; 4.7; 5.63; 4.73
